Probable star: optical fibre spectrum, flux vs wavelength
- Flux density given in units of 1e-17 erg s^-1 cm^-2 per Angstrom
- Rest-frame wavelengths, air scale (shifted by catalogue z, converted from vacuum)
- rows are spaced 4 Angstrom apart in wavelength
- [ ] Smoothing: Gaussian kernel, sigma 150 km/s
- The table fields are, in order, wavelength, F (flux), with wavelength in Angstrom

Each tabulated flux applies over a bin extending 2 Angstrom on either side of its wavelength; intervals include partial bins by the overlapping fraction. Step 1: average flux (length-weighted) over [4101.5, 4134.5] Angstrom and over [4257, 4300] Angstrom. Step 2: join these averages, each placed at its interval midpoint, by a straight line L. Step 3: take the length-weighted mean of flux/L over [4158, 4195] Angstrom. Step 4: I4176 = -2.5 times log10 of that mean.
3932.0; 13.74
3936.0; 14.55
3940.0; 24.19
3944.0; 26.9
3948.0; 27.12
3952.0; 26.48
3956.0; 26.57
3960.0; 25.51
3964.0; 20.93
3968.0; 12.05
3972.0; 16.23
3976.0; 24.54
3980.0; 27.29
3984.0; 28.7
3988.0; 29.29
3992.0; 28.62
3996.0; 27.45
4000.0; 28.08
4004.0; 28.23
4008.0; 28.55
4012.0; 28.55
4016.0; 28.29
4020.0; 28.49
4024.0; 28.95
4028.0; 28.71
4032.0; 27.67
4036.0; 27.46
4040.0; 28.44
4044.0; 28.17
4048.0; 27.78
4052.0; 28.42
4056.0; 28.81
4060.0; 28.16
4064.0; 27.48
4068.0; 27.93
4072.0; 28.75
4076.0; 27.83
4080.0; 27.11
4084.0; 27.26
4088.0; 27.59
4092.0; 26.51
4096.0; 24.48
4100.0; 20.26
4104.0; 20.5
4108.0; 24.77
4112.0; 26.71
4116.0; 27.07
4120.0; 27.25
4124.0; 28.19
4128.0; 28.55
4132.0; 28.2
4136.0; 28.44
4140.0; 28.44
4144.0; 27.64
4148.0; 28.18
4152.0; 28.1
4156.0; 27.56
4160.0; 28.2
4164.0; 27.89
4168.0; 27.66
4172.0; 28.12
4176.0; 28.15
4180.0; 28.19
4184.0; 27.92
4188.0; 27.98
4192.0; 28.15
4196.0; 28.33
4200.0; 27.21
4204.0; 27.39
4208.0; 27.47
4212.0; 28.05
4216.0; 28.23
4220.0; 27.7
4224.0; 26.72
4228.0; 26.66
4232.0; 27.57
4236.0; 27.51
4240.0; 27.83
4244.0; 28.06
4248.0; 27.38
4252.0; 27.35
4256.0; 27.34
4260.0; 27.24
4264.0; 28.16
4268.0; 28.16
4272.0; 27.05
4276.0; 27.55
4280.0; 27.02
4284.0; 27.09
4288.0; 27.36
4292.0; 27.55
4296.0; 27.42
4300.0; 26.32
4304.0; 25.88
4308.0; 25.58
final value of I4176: -0.05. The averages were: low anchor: 26.3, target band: 28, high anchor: 27.4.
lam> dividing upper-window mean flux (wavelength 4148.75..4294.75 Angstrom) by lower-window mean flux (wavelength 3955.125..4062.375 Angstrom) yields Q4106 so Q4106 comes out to 1.0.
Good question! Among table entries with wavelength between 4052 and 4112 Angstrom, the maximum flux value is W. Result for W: 28.81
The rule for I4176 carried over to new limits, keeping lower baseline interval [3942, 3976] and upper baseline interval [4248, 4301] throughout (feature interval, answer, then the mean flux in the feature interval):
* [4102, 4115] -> 0.034 mag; 24.2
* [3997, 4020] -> -0.200 mag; 28.3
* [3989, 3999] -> -0.204 mag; 28.2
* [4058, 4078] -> -0.151 mag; 28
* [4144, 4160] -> -0.095 mag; 27.9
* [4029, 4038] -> -0.160 mag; 27.7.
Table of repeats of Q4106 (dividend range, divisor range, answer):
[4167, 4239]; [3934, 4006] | 1.13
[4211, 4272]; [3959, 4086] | 1.03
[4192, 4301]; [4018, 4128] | 1.01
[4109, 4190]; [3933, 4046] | 1.08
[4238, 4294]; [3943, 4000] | 1.10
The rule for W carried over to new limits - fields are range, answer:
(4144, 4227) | 28.33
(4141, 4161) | 28.2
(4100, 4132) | 28.55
